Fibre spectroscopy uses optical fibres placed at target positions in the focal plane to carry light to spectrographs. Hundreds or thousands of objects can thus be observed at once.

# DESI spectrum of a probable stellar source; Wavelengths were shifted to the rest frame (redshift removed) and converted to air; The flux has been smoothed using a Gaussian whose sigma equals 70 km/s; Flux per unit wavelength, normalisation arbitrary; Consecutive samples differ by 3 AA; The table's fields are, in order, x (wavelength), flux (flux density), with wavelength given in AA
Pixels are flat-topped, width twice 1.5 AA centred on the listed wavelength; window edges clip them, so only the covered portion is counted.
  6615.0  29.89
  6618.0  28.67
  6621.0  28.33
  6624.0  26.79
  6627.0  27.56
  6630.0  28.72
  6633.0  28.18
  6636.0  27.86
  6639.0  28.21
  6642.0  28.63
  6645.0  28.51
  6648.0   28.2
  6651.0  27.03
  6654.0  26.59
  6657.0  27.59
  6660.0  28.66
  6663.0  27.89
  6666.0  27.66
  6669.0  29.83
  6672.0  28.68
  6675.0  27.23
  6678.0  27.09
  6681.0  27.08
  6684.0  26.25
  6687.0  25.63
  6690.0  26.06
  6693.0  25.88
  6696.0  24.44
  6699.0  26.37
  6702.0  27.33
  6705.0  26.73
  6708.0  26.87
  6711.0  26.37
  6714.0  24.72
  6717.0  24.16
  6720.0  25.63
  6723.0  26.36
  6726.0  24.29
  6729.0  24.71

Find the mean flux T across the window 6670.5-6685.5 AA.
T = 27.3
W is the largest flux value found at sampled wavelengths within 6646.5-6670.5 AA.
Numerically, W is 29.83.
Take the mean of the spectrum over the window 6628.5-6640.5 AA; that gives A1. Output 28.2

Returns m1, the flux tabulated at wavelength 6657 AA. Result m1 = 27.59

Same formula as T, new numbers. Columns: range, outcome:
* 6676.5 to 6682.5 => 27.1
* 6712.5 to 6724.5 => 25.2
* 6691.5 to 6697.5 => 25.2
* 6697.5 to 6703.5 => 26.8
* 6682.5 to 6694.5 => 26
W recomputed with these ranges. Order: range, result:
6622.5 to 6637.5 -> 28.72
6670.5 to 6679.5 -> 28.68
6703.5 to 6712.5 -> 26.87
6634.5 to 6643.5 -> 28.63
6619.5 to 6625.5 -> 28.33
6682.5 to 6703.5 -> 27.33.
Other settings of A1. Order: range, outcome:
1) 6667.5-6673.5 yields 29.3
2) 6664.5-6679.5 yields 28.1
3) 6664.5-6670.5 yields 28.7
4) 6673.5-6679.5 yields 27.2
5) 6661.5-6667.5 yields 27.8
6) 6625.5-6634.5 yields 28.2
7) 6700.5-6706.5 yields 27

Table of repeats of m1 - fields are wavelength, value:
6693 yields 25.88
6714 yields 24.72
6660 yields 28.66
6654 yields 26.59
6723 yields 26.36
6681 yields 27.08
